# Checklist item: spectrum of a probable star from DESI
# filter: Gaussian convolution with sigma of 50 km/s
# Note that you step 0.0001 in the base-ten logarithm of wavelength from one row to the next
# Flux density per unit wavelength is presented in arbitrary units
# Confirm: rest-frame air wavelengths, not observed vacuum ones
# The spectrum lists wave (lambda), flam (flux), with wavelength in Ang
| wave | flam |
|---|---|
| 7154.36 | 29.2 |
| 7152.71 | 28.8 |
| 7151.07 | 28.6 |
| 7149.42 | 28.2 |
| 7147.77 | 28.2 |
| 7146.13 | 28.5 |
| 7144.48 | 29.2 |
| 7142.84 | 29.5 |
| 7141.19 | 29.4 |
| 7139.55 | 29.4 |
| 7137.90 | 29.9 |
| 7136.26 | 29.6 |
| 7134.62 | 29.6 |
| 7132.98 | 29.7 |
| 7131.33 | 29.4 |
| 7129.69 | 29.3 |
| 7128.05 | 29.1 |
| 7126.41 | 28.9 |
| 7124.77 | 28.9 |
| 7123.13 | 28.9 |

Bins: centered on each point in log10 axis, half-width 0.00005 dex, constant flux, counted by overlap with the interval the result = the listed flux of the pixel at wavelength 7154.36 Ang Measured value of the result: 29.2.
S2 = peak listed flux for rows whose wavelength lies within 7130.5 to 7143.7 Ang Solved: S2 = 29.9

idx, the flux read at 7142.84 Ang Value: 29.5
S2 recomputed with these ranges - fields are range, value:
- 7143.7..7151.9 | 29.2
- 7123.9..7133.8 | 29.7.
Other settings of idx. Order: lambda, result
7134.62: 29.6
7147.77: 28.2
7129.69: 29.3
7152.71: 28.8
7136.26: 29.6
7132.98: 29.7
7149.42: 28.2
